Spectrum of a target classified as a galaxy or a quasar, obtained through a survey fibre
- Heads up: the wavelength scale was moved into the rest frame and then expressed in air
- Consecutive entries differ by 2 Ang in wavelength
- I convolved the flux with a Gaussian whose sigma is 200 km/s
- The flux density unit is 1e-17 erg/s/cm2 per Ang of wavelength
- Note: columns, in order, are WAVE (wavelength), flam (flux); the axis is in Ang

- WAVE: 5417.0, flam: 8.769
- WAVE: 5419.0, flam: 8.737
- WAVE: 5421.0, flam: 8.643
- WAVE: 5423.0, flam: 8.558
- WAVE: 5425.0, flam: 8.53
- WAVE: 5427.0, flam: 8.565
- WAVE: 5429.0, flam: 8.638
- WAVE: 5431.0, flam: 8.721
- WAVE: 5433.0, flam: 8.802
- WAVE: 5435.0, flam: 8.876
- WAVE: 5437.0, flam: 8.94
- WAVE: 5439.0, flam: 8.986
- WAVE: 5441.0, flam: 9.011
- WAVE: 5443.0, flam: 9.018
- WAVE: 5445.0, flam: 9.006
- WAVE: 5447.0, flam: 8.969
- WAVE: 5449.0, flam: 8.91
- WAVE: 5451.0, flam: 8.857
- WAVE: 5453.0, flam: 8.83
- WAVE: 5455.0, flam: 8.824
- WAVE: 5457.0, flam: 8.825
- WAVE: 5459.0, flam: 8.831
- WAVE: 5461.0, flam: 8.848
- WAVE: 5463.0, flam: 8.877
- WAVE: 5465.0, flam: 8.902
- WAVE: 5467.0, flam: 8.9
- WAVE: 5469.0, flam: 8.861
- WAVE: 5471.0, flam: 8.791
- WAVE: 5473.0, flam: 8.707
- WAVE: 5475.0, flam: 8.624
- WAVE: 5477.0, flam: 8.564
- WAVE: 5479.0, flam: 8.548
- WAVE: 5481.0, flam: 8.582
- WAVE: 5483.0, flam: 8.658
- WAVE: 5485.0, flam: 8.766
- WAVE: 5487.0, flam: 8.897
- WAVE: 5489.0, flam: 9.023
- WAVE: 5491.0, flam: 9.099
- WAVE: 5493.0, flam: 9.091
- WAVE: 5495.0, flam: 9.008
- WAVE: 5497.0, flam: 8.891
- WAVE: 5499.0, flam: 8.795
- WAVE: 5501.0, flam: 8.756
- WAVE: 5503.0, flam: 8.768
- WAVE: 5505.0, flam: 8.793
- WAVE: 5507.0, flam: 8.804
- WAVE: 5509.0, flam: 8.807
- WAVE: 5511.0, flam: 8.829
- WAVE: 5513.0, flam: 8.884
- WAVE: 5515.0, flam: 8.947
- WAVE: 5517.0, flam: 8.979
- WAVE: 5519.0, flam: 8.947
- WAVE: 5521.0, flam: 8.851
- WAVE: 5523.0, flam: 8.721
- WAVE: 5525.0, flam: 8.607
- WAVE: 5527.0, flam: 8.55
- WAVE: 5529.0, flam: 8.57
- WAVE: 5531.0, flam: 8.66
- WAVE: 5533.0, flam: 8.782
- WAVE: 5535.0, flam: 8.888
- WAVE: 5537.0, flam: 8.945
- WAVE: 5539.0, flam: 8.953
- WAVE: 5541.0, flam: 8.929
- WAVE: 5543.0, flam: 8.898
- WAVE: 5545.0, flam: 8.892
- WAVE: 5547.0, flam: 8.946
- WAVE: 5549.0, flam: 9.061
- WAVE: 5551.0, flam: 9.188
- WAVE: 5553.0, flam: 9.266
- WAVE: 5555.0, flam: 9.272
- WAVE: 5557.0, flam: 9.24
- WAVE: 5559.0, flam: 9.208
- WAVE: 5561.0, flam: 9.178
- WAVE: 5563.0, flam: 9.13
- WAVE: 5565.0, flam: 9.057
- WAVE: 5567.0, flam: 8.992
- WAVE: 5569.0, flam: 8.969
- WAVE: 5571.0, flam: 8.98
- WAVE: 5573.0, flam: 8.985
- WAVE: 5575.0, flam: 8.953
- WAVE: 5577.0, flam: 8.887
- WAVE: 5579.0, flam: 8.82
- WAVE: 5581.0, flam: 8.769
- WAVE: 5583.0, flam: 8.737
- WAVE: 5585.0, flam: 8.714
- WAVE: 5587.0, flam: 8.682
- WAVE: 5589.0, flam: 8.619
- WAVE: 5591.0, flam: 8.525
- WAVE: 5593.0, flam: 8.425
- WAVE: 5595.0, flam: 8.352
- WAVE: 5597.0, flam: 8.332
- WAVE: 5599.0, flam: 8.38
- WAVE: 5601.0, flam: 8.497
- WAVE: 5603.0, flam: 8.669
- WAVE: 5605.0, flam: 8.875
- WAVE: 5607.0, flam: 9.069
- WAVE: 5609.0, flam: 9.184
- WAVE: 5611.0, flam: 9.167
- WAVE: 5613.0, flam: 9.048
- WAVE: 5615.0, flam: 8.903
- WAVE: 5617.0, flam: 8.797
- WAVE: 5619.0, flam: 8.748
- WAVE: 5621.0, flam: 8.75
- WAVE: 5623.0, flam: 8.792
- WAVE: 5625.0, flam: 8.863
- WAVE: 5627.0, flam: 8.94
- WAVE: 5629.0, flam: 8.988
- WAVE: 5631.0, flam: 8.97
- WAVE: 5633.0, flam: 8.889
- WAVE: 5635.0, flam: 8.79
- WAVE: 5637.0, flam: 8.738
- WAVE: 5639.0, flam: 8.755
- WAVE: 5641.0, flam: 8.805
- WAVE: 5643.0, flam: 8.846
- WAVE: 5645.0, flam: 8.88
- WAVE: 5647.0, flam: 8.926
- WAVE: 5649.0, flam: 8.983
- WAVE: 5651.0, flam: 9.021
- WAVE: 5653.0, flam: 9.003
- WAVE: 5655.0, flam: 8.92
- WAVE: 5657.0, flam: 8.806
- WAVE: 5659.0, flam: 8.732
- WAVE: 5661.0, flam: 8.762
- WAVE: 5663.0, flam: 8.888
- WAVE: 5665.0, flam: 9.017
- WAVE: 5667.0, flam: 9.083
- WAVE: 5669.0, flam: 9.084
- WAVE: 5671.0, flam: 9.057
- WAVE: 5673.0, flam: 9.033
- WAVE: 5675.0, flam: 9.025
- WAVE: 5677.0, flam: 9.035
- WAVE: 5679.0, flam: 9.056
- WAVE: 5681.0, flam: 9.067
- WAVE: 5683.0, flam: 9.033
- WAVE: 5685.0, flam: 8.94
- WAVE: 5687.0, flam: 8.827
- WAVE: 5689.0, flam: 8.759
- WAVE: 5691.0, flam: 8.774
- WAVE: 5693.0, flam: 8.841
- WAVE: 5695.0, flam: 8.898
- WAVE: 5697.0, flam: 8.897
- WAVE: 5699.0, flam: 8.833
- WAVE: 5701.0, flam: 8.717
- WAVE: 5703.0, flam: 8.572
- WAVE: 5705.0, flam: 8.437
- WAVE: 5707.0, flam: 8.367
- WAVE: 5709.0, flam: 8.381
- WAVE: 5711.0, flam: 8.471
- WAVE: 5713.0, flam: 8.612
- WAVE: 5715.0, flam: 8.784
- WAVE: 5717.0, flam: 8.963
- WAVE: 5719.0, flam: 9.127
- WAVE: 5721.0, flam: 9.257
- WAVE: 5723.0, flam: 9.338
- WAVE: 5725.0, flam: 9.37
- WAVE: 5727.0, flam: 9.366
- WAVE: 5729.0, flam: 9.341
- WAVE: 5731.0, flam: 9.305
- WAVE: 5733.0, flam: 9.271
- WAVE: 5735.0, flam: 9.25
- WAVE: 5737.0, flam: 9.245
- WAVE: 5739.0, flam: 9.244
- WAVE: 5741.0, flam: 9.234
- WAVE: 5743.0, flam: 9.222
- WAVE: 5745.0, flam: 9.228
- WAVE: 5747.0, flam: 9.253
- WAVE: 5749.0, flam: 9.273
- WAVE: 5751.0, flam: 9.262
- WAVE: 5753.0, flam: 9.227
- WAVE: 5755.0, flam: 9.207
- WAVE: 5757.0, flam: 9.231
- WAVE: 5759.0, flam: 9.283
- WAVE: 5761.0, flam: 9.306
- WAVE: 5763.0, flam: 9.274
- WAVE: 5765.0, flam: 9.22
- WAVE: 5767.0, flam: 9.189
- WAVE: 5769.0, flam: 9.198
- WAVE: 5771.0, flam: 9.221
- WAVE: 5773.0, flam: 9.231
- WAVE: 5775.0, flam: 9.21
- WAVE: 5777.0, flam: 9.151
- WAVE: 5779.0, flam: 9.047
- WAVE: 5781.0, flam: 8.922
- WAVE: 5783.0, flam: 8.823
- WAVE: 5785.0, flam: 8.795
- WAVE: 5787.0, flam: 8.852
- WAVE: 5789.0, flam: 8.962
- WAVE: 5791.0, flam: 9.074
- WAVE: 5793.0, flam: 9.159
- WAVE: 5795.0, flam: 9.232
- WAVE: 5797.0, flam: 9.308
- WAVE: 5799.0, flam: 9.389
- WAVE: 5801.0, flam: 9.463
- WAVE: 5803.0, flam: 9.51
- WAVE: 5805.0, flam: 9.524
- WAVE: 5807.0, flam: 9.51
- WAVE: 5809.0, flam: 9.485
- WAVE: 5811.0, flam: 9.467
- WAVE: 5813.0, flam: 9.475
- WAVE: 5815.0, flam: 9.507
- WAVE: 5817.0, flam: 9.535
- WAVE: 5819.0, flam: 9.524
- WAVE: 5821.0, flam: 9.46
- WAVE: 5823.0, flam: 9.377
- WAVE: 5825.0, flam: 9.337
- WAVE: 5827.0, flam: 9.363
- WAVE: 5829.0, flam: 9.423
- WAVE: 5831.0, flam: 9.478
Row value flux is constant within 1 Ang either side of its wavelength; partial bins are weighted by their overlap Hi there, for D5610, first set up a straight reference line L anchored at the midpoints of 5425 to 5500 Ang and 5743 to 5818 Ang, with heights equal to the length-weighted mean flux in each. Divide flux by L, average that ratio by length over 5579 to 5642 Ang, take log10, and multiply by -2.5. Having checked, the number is 0.03 mag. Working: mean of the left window 8.83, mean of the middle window 8.77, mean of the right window 9.24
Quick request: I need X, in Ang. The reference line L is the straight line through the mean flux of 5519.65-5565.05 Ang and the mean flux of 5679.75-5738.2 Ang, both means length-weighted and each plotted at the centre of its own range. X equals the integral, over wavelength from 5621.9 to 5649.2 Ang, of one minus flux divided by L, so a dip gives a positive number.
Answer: 0.2 Ang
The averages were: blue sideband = 8.95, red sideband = 8.93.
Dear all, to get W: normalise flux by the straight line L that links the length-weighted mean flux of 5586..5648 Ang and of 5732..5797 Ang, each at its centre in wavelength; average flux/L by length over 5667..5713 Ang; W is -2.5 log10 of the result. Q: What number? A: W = 0.02 mag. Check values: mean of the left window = 8.78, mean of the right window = 9.17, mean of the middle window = 8.82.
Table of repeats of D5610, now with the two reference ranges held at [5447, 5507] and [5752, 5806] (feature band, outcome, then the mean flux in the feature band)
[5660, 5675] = 0.007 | 8.99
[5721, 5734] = -0.024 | 9.33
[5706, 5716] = 0.072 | 8.52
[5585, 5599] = 0.058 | 8.5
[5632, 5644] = 0.026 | 8.8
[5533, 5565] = -0.018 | 9.06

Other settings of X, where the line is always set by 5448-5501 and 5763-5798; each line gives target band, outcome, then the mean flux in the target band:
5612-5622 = 0.1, 8.85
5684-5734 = 0.8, 8.9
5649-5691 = 0.2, 8.95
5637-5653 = 0.2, 8.89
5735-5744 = -0.2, 9.24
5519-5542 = 0.3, 8.78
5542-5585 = -0.5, 9.01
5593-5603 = 0.6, 8.42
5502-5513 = 0.1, 8.81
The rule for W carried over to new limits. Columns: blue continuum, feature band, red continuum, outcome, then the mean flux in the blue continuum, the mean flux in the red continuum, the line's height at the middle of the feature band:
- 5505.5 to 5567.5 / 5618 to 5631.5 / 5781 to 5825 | 0.02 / 8.93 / 9.3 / 9.05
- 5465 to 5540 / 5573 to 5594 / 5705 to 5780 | 0.02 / 8.81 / 9.13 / 8.92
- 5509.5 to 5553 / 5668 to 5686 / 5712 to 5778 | 0.01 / 8.87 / 9.21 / 9.1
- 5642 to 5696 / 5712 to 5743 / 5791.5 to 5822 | 0.00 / 8.94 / 9.43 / 9.15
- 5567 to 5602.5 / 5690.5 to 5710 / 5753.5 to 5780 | 0.04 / 8.69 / 9.21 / 9.02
